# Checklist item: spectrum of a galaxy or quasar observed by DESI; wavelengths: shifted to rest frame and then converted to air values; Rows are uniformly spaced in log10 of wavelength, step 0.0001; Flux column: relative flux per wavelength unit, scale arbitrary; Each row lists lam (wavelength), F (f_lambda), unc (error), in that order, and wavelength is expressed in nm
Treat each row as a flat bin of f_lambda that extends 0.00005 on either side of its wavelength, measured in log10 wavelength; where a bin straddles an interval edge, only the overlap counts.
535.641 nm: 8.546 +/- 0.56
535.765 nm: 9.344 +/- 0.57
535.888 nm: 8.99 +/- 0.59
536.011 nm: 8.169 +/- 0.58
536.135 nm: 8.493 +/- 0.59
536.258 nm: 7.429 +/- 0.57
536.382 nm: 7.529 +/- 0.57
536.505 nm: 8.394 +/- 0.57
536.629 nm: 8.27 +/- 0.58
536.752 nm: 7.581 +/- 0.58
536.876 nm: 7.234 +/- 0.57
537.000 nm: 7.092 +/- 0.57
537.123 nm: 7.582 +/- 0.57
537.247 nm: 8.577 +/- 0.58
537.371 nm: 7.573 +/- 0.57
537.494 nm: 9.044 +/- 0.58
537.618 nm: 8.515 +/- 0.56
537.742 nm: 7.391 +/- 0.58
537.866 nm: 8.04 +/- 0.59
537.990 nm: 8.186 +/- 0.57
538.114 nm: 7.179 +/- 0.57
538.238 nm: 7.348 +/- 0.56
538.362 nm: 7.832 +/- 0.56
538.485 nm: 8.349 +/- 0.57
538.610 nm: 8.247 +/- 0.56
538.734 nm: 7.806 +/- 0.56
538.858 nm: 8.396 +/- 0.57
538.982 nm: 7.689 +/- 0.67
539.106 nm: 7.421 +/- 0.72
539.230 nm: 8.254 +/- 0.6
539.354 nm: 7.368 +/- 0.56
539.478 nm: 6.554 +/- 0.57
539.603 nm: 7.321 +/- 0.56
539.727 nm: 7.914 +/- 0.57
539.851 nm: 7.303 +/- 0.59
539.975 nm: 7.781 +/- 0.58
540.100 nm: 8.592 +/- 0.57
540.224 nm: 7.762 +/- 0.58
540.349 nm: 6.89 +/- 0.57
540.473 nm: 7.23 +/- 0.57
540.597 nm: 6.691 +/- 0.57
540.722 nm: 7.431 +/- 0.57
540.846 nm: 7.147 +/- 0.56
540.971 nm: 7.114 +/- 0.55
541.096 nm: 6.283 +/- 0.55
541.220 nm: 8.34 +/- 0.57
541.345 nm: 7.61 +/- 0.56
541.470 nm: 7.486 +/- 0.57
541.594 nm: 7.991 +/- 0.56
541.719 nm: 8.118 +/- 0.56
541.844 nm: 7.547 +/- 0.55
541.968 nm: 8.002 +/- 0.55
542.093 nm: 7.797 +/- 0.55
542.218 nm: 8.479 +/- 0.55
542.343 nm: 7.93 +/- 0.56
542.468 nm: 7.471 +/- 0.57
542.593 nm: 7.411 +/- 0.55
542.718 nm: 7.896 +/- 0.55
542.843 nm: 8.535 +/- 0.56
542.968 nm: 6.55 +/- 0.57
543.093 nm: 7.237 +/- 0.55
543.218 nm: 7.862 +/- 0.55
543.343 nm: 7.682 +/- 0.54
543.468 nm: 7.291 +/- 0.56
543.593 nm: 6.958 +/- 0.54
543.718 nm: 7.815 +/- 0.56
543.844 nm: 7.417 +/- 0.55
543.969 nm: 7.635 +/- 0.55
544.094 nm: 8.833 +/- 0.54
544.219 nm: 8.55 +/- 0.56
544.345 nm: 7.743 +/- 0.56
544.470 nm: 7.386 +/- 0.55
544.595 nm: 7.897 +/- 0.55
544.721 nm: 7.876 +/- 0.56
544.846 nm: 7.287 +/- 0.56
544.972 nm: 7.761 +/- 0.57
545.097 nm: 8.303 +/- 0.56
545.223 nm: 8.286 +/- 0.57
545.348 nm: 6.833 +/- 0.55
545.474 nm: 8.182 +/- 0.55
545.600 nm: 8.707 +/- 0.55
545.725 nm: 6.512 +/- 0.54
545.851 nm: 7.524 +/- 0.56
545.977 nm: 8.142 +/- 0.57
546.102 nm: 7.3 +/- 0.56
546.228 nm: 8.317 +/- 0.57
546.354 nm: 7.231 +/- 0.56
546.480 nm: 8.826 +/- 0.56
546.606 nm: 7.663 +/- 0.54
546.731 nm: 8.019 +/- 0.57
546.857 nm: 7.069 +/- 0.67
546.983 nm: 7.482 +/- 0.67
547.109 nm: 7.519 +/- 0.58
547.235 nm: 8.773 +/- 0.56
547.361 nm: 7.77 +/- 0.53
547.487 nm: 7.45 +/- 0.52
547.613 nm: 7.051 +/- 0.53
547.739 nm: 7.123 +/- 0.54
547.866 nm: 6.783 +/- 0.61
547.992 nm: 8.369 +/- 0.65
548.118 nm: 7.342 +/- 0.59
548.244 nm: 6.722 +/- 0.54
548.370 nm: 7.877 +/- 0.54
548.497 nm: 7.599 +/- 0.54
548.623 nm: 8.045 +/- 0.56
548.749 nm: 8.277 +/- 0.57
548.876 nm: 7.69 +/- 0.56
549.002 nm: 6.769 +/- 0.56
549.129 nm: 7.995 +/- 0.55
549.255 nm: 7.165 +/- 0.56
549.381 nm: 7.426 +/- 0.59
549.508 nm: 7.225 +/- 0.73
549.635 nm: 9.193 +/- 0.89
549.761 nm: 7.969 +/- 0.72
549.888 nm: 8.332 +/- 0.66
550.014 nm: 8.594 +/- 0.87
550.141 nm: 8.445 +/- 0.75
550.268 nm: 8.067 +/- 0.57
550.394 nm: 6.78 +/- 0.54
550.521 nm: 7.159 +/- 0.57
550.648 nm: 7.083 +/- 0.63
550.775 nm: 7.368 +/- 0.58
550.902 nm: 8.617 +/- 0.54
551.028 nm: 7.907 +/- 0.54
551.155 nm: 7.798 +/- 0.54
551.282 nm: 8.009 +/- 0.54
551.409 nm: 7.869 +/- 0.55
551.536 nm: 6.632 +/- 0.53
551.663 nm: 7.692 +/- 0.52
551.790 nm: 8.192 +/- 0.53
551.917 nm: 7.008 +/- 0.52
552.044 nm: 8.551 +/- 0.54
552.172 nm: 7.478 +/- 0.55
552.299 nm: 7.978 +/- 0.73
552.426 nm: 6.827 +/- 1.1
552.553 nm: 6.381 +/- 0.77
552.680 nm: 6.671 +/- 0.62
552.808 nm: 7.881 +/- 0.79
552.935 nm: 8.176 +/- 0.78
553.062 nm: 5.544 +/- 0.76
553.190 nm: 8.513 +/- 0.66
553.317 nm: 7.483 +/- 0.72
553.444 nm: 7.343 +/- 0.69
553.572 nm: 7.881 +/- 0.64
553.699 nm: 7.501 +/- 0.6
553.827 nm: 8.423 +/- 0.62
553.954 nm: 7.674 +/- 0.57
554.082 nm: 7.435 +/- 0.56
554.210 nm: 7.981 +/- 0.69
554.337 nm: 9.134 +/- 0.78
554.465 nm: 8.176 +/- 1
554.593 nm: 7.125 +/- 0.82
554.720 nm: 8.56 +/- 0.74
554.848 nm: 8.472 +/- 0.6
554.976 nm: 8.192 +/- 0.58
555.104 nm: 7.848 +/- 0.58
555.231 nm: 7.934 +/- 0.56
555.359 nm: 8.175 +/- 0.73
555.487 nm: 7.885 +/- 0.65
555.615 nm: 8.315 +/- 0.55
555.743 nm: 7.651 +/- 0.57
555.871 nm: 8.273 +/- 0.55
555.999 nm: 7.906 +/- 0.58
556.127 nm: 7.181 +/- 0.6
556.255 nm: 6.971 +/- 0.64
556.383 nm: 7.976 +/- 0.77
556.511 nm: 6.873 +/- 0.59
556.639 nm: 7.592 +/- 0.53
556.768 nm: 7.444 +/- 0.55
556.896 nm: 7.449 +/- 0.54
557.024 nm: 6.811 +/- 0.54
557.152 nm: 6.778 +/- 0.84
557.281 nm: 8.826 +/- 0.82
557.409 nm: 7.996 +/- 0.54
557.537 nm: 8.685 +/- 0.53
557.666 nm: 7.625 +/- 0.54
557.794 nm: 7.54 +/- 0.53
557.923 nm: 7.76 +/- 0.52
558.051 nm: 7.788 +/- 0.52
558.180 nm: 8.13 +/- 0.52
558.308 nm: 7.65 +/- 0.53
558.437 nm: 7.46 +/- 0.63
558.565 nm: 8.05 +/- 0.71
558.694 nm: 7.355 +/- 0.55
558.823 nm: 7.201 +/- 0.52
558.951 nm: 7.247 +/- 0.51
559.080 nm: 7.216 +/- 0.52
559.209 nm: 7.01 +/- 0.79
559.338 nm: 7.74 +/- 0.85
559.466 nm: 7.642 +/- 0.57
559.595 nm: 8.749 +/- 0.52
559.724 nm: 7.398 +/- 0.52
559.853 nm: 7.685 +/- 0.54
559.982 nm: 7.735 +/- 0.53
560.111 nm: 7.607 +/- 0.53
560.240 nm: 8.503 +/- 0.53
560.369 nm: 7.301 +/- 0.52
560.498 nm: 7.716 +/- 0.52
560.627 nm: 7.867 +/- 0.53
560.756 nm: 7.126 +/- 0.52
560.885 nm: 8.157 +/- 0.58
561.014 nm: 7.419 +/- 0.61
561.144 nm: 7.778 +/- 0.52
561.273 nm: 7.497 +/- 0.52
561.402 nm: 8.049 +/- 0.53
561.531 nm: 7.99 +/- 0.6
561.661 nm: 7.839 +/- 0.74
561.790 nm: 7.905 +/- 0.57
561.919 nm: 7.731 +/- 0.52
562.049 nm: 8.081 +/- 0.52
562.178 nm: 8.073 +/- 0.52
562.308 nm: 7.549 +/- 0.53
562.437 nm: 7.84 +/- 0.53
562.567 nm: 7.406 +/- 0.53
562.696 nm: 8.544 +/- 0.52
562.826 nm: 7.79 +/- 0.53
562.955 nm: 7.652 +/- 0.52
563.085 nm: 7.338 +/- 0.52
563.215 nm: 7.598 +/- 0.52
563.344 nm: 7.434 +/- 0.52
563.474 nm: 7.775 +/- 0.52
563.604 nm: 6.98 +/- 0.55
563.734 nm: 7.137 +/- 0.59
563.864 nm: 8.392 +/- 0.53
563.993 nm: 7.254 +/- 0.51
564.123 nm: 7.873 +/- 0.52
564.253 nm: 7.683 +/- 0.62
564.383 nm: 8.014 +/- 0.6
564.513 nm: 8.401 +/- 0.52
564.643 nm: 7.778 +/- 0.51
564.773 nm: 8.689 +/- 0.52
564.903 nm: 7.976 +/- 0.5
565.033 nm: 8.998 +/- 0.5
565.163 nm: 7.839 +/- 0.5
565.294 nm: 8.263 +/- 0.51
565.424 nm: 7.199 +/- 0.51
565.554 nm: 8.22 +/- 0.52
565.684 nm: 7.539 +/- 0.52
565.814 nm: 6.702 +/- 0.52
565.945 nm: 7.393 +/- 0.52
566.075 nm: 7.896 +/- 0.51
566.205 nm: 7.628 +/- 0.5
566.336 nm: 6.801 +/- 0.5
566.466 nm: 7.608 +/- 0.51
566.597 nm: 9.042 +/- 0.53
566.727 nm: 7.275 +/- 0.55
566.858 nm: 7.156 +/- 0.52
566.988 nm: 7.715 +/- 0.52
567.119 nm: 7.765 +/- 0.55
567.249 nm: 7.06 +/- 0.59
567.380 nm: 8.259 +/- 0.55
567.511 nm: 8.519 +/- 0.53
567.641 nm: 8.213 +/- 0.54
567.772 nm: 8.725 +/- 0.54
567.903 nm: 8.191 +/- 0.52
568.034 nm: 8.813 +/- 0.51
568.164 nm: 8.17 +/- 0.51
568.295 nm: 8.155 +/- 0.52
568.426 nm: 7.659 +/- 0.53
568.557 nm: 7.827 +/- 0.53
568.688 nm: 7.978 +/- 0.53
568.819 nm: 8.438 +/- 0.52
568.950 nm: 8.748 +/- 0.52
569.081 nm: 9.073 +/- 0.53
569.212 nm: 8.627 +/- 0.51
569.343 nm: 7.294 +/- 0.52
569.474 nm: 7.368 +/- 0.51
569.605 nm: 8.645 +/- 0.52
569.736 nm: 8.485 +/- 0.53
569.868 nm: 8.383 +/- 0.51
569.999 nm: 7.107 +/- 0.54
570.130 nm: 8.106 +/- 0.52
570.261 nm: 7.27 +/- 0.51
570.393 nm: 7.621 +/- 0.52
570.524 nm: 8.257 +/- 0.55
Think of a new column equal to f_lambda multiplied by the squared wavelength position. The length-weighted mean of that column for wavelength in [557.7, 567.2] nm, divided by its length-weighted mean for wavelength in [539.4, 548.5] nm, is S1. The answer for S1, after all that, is 1.08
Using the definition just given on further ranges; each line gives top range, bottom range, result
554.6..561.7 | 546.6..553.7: 1.04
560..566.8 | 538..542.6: 1.11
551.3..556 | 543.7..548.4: 1.03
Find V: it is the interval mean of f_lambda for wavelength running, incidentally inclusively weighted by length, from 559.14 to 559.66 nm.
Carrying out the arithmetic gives 7.78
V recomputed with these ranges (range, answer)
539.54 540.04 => 7.58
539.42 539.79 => 7.27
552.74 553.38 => 7.51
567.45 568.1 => 8.5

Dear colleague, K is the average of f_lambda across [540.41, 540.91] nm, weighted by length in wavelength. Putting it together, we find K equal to 7.13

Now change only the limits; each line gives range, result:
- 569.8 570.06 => 7.74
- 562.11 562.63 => 7.72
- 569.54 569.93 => 8.49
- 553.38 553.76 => 7.58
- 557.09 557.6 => 8.08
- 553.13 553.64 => 7.81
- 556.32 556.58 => 7.43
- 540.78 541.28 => 7.22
